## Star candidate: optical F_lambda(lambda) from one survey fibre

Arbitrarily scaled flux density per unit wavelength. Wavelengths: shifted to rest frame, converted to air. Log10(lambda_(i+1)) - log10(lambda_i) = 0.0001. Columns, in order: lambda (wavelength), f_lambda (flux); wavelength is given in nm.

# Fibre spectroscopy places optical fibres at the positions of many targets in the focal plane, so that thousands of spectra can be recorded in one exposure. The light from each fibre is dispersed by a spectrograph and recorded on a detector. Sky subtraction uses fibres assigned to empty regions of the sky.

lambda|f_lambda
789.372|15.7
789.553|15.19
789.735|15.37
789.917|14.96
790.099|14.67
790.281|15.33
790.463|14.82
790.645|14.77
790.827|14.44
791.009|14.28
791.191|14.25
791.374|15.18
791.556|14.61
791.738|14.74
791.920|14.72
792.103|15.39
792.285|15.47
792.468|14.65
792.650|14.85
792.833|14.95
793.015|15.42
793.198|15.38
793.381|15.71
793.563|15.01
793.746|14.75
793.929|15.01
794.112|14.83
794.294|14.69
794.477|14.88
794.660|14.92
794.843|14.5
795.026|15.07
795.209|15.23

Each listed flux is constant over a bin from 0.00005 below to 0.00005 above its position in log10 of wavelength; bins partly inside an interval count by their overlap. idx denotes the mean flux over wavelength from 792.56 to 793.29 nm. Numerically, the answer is 15.1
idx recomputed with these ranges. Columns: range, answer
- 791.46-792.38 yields 15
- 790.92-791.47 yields 14.6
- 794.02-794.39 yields 14.8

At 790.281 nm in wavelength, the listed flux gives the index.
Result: 15.33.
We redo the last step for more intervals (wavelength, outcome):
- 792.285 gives 15.47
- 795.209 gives 15.23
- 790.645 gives 14.77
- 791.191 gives 14.25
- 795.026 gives 15.07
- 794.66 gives 14.92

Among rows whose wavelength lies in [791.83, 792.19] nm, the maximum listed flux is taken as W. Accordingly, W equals 15.39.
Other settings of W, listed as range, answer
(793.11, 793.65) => 15.71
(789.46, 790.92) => 15.37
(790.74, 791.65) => 15.18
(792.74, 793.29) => 15.42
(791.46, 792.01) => 14.74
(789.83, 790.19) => 14.96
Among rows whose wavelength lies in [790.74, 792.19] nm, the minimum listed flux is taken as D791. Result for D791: 14.25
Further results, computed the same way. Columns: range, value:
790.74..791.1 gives 14.28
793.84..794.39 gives 14.69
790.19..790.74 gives 14.77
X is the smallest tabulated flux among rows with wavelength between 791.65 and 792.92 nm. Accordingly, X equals 14.65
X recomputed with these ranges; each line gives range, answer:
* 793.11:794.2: 14.75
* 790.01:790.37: 14.67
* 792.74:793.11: 14.95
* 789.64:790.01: 14.96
